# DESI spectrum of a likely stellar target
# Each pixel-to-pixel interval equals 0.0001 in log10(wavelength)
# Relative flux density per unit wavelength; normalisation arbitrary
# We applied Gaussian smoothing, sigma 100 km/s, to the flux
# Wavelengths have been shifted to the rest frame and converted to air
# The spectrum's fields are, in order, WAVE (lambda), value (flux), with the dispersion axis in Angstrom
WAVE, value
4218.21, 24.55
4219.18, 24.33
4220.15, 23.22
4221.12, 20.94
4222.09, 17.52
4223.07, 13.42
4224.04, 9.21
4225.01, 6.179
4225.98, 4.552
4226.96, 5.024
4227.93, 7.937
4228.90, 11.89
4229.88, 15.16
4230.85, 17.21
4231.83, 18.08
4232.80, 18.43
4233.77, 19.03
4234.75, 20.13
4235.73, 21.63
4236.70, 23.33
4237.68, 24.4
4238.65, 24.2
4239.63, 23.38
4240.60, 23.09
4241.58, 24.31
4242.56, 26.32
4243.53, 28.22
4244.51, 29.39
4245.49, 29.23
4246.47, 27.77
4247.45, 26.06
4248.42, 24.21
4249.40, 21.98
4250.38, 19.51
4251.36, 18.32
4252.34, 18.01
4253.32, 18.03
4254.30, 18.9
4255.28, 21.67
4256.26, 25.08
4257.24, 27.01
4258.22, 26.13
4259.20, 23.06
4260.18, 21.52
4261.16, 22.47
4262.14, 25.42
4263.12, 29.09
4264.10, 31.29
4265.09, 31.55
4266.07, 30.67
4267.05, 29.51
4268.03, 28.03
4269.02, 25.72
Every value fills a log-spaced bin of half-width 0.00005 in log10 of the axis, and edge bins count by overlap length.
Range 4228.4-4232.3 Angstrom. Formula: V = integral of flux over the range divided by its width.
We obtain 15.5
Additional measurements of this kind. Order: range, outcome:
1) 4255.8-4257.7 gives 26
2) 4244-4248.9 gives 27.3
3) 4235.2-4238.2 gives 23.1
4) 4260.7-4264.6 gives 27.1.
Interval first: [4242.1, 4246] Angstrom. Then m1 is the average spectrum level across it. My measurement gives 28.3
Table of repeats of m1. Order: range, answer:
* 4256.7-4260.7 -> 24.4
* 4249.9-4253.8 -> 18.5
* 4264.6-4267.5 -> 30.6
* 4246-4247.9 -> 26.9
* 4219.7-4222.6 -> 20.5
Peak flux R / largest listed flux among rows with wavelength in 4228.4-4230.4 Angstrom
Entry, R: 15.16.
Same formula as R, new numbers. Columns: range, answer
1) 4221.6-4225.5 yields 17.52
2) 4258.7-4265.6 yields 31.55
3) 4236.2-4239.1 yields 24.4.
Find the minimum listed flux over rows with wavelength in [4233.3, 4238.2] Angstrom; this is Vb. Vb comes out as 19.03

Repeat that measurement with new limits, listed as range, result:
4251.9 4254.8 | 18.01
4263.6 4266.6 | 30.67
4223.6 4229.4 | 4.552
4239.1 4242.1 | 23.09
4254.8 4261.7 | 21.52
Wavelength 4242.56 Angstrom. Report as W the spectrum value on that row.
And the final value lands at 26.32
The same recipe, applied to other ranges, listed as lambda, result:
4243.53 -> 28.22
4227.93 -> 7.937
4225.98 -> 4.552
